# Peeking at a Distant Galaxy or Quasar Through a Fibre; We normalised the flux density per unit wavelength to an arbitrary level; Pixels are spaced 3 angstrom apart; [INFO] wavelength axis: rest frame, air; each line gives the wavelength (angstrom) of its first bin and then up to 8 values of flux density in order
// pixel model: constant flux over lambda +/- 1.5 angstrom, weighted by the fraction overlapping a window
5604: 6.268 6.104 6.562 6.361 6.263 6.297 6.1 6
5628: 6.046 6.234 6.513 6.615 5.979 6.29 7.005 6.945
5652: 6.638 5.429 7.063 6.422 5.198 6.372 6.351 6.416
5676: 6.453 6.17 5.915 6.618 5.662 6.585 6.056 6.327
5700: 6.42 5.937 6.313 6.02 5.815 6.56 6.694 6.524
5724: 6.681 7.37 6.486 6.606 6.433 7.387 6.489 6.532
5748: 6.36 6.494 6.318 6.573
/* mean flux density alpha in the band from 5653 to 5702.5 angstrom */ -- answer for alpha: 6.21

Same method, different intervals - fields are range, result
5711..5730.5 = 6.62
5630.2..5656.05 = 6.43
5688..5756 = 6.46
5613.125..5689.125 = 6.28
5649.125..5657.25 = 6.28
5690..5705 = 6.26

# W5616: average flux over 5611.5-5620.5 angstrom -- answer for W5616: 6.31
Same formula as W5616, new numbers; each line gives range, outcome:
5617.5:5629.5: 6.11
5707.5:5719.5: 6.27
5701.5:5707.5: 6.12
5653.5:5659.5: 6.25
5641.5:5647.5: 6.65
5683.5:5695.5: 6.23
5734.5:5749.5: 6.64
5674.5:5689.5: 6.16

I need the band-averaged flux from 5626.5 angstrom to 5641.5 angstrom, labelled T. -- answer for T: 6.28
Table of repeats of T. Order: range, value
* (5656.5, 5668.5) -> 6.26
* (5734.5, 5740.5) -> 6.91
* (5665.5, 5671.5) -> 6.36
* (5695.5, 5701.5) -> 6.37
